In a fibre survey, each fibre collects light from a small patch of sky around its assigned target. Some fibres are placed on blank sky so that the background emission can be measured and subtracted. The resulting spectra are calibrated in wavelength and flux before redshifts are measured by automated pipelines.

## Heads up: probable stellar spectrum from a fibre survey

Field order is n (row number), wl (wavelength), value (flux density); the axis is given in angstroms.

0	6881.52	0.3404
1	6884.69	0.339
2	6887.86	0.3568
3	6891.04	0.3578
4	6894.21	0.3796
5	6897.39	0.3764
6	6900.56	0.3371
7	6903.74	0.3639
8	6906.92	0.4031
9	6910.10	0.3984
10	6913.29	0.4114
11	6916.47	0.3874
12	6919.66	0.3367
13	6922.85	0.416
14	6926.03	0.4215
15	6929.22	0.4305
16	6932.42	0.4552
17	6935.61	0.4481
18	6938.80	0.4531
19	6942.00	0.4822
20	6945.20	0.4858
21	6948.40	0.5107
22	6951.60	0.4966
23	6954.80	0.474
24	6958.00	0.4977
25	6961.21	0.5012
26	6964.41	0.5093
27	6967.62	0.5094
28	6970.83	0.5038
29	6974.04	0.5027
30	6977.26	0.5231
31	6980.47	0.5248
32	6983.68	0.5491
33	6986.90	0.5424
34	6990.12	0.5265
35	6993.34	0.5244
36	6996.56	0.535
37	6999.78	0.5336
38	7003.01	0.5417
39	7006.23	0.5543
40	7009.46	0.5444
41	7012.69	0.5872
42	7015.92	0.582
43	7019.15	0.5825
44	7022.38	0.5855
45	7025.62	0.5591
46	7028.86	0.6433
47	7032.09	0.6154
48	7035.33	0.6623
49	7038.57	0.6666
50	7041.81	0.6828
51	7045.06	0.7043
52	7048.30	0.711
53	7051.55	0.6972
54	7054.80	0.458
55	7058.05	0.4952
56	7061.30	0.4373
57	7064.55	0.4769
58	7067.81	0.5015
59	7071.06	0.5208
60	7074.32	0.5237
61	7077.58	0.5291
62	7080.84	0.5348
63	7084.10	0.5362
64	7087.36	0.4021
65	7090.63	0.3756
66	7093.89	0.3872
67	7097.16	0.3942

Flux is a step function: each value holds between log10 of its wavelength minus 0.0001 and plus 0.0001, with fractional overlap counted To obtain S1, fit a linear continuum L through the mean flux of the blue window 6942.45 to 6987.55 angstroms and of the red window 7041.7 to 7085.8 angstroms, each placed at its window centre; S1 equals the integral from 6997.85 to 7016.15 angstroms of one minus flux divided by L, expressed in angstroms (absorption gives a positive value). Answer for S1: -1.0 angstroms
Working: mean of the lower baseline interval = 0.508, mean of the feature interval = 0.555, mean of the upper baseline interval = 0.553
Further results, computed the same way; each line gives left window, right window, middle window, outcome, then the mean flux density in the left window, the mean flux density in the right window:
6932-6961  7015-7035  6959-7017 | 1.2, 0.48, 0.6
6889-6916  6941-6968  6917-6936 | 0.8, 0.378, 0.496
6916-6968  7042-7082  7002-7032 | -3.4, 0.46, 0.554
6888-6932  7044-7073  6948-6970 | -2.9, 0.387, 0.552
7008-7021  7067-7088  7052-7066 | 1.2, 0.575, 0.512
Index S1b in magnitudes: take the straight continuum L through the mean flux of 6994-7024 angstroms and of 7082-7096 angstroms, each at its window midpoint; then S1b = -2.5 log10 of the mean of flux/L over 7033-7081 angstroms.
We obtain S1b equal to -0.19 mag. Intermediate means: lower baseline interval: 0.56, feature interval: 0.575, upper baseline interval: 0.428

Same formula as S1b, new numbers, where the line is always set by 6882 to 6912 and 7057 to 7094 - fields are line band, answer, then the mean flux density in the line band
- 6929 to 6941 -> -0.15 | 0.45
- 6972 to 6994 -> -0.24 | 0.527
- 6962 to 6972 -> -0.23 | 0.507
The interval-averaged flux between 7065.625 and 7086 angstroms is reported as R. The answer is 0.521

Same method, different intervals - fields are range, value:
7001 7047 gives 0.608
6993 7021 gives 0.556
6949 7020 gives 0.529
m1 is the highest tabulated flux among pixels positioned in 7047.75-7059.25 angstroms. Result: 0.711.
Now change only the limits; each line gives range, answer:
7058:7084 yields 0.5348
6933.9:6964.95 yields 0.5107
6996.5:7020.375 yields 0.5872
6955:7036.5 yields 0.6623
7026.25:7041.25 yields 0.6666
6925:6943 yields 0.4822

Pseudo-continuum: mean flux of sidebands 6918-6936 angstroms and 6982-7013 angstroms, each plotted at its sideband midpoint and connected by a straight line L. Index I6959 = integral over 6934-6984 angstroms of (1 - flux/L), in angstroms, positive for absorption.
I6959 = -2.6 angstroms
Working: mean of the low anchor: 0.416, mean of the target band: 0.497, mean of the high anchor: 0.542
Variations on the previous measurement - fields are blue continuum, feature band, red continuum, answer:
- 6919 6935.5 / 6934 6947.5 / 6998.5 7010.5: -0.9 angstroms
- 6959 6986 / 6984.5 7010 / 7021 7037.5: 1.0 angstroms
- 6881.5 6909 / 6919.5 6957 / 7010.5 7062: -1.5 angstroms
